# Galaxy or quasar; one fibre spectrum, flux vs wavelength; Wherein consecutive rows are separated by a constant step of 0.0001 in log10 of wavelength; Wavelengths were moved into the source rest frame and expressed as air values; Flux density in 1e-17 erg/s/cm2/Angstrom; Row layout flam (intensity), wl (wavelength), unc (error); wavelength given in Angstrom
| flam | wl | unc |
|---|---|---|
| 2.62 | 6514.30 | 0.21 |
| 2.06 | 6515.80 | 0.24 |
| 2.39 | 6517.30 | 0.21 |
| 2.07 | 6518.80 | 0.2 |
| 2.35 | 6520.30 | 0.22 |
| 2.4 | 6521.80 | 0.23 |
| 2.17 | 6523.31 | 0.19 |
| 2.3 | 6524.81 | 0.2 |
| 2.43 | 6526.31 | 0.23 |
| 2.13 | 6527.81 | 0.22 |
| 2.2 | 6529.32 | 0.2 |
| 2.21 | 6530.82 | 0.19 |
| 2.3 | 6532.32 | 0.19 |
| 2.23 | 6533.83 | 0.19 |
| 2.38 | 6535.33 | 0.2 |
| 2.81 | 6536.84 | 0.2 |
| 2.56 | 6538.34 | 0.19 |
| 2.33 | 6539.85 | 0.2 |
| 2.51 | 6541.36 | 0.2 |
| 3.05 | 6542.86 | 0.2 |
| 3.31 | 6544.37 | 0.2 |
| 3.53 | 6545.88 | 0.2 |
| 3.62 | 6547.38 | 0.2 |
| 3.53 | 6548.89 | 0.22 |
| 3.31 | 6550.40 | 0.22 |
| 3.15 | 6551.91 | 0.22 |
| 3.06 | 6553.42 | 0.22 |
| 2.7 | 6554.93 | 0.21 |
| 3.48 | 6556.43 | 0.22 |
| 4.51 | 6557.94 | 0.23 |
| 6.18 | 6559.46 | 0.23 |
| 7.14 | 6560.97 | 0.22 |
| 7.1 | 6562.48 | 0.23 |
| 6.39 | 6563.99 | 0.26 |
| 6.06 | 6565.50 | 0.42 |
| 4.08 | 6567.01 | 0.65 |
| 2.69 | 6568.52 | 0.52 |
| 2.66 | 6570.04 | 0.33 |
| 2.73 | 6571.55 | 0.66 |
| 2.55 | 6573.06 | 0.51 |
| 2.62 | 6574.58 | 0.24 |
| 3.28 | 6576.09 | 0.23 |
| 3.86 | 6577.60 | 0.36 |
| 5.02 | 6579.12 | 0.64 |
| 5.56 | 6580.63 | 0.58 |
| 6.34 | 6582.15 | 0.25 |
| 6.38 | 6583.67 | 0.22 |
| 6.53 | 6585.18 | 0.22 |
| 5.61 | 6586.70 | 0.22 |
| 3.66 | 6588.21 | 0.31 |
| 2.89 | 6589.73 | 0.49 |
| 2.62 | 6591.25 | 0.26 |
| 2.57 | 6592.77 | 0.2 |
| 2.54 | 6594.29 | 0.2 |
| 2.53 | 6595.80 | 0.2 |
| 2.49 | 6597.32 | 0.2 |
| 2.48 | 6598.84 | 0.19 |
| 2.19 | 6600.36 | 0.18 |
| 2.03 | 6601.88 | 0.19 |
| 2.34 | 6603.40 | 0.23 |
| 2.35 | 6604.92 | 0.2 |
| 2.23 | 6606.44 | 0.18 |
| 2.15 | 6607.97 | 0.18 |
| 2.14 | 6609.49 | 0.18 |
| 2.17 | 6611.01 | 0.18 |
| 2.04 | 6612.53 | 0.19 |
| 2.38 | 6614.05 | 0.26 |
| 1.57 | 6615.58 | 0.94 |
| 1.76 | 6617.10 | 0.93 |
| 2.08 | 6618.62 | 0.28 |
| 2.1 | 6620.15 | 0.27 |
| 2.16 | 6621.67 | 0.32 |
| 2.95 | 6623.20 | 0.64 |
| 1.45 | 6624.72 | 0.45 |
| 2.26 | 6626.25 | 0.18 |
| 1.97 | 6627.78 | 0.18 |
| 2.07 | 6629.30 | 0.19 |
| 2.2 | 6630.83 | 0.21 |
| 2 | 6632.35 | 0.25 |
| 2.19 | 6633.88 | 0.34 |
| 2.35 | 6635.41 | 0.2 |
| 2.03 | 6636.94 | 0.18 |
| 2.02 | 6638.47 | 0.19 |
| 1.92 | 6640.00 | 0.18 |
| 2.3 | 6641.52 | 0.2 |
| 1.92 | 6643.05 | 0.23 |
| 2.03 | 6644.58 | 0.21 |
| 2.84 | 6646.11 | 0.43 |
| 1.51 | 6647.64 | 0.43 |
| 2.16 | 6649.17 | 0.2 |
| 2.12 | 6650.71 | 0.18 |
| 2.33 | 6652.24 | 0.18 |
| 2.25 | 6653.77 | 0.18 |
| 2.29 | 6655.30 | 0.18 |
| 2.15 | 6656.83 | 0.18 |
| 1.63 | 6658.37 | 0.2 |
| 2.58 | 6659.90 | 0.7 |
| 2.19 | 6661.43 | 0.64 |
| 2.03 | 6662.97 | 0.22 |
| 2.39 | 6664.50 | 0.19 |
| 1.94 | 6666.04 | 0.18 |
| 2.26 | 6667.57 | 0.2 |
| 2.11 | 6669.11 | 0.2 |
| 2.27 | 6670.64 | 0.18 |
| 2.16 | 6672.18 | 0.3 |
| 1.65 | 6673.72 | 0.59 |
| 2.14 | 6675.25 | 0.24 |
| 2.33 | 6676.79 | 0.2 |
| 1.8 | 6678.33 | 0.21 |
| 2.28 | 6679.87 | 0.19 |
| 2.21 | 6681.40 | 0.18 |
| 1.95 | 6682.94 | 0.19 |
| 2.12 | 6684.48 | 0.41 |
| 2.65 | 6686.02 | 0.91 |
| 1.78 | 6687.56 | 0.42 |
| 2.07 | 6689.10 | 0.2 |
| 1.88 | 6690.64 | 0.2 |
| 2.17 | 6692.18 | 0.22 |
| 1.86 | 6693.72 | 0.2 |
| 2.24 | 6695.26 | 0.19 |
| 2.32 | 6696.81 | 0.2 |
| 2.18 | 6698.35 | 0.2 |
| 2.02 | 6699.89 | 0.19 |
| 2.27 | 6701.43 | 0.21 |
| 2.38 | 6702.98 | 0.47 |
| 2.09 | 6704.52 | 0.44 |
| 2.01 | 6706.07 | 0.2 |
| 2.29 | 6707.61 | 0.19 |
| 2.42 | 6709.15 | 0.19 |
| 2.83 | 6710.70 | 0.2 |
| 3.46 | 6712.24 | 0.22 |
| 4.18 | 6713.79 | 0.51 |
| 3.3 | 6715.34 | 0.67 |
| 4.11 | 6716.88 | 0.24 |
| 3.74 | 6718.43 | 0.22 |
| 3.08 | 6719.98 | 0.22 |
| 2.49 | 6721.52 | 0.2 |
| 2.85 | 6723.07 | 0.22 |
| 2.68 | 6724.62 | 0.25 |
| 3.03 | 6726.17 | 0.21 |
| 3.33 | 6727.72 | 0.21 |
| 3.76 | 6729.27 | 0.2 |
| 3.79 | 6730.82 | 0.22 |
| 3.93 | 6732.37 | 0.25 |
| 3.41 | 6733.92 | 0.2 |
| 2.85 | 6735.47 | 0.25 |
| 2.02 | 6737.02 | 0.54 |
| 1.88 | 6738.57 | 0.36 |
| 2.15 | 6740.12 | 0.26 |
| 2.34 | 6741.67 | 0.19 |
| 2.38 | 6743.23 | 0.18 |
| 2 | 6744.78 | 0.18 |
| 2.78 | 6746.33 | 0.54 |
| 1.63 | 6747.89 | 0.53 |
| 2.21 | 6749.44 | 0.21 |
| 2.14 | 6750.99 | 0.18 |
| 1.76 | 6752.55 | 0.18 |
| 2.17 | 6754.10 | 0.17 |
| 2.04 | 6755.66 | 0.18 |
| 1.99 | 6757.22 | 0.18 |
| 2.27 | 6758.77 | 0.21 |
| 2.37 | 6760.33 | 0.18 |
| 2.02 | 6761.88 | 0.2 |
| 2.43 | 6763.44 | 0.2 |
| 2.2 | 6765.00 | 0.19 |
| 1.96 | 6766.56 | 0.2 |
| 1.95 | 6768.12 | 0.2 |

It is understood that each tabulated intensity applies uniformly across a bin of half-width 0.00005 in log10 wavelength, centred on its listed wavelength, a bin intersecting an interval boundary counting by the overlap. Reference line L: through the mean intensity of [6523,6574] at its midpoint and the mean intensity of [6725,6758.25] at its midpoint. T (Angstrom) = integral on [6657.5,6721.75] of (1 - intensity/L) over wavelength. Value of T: 9.0 Angstrom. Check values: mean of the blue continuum 3.4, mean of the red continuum 2.55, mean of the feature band 2.38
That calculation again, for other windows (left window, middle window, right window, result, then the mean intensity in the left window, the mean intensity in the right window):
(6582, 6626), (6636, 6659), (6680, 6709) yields 3.5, 2.8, 2.15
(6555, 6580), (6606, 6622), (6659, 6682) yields 6.2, 4.36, 2.15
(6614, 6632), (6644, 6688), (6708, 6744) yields 5.7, 2.07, 3.04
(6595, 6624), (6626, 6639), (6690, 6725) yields 1.1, 2.22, 2.65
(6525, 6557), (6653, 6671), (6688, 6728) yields 3.5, 2.79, 2.65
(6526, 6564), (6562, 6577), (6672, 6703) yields -3.5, 3.42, 2.11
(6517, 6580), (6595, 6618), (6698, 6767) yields 6.8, 3.33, 2.61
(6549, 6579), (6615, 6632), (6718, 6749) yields 7.4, 4.09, 2.79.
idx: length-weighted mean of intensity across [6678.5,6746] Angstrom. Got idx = 2.62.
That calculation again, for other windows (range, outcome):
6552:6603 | 3.99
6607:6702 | 2.12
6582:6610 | 3.21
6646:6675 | 2.13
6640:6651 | 2.11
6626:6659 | 2.12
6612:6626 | 2.06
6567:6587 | 4.26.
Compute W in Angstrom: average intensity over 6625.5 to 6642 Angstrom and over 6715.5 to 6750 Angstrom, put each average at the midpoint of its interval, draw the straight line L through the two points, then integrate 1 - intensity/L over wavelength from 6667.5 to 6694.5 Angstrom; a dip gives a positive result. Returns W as 4.1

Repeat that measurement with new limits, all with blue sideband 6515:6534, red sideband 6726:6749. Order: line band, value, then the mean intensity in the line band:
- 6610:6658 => 7.47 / 2.11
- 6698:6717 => -0.20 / 2.7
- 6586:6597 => -3.48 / 3.16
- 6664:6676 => 2.20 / 2.11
